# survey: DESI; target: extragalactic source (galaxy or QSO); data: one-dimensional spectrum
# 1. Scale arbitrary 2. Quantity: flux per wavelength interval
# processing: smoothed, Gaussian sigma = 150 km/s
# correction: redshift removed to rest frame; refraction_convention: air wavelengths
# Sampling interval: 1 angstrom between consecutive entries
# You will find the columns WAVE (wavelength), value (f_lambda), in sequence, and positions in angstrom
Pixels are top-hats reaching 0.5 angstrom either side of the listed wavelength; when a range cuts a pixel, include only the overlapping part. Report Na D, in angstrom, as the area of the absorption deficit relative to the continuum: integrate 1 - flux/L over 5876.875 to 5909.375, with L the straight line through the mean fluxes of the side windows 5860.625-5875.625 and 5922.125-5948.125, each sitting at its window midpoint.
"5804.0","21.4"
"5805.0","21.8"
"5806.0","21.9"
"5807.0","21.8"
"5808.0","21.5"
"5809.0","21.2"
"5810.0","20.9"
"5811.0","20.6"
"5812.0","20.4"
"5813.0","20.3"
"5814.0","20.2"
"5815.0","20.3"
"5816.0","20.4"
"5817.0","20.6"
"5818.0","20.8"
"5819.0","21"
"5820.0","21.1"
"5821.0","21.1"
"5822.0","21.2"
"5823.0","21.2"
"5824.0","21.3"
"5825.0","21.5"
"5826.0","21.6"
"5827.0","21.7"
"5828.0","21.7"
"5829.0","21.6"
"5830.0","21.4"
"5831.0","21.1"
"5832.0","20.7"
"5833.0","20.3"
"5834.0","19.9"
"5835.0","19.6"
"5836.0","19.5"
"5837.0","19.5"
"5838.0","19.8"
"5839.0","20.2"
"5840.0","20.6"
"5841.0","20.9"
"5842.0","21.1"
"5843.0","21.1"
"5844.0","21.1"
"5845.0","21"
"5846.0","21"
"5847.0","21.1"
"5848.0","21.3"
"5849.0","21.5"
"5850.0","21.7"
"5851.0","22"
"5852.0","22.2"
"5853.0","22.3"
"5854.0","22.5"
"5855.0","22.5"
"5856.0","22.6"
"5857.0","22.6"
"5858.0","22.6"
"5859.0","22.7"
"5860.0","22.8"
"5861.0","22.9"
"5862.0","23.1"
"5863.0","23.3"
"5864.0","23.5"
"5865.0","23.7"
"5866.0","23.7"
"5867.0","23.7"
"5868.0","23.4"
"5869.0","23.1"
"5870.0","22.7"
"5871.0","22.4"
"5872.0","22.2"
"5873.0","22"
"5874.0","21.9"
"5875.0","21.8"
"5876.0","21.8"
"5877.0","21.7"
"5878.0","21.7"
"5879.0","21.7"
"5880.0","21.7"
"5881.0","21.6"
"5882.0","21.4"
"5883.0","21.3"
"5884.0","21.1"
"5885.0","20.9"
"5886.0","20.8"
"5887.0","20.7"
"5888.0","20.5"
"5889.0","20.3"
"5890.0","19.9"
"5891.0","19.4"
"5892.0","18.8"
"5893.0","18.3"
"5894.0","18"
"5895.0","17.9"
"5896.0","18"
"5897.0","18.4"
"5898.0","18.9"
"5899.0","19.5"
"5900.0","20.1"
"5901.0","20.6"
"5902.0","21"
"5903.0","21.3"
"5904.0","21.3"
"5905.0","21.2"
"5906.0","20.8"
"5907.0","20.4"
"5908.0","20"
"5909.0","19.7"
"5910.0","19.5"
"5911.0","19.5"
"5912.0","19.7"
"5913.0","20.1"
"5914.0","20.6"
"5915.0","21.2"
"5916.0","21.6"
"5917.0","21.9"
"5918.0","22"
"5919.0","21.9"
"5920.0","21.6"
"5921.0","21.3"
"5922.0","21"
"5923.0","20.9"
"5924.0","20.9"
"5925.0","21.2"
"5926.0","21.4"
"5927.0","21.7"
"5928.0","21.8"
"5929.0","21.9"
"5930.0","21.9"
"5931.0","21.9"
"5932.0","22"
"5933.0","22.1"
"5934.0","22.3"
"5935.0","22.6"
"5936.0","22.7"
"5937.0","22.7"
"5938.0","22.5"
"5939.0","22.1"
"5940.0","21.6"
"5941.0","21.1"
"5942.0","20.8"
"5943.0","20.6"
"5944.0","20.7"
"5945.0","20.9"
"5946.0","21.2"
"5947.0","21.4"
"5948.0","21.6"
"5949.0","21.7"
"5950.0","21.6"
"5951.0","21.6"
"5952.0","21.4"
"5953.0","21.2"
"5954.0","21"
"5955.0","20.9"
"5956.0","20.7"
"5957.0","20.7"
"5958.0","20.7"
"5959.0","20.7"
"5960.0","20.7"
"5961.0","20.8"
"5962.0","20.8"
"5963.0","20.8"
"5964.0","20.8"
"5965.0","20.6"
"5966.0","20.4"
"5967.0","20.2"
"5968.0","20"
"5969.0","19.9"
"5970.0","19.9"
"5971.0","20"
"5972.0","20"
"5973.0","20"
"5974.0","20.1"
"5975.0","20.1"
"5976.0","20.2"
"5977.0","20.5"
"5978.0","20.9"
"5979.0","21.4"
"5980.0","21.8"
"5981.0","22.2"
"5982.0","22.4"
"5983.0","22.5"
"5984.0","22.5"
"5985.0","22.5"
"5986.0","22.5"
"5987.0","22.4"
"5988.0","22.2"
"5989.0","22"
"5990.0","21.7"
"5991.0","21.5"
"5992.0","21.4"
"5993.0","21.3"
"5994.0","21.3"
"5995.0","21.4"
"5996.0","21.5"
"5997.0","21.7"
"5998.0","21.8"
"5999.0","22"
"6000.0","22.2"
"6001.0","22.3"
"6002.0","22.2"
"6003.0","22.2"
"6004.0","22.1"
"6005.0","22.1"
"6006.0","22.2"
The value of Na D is 3.1 angstrom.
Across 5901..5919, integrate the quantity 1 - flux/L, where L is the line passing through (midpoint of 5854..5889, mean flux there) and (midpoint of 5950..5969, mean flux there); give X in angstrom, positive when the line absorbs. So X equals 0.7 angstrom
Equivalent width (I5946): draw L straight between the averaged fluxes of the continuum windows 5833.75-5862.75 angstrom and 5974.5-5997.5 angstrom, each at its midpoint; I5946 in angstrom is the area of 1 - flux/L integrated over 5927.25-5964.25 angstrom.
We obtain 0.29 angstrom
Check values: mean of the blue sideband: 21.5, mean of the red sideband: 21.6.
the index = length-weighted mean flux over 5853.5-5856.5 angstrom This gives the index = 22.5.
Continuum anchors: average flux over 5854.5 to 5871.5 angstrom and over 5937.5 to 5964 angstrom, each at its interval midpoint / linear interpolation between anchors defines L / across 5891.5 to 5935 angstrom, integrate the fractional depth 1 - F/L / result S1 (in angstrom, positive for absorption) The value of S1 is 2.57 angstrom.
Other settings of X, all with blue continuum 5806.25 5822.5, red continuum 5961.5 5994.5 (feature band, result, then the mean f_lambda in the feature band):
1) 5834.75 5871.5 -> -1.8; 21.9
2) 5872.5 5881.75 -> -0.4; 21.8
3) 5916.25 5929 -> -0.3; 21.5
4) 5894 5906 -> 0.7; 19.8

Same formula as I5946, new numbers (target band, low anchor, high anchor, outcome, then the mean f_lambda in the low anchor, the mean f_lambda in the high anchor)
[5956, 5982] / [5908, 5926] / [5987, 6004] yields 1.07 angstrom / 20.8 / 21.8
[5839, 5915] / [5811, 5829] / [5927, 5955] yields 0.30 angstrom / 21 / 21.7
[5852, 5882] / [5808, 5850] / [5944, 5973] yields -2.47 angstrom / 20.8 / 20.8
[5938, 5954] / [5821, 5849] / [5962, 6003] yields -0.11 angstrom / 20.9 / 21.3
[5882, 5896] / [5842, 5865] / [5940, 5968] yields 1.23 angstrom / 22.2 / 20.9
